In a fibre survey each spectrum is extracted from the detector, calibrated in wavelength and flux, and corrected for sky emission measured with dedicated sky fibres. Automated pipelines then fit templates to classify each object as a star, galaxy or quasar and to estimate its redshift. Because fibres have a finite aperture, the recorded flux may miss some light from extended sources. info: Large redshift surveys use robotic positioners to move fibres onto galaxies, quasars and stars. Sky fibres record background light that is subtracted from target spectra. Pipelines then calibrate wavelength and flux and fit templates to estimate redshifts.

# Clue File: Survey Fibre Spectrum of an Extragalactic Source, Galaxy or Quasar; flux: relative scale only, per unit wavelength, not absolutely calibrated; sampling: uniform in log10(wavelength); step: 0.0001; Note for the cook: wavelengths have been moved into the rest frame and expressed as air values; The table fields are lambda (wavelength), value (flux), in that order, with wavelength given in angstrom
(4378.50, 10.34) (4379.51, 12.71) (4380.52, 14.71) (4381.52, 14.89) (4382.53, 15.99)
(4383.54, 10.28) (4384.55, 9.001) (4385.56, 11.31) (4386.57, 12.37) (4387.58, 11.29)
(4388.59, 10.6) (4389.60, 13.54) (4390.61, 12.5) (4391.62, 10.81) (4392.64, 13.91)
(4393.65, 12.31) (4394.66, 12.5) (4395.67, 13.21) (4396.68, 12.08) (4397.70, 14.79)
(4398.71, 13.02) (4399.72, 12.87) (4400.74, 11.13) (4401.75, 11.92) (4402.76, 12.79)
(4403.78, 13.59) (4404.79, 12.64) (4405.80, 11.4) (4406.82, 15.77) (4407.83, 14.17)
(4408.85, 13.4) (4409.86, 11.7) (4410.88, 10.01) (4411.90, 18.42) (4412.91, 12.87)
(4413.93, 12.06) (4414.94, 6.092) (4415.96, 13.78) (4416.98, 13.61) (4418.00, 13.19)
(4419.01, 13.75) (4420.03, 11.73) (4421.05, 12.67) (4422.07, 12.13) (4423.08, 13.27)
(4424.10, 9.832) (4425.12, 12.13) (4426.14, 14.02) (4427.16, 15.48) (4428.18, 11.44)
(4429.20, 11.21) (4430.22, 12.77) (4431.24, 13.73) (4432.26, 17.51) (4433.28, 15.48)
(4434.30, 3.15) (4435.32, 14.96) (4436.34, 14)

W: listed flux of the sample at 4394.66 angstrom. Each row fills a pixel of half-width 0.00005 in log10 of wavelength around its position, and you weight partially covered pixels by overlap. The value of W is 12.5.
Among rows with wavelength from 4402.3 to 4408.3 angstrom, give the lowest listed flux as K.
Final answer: 11.4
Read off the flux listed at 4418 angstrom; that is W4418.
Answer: 13.19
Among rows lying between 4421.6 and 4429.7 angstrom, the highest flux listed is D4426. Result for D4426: 15.48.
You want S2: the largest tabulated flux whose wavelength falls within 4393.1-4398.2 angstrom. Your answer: 14.79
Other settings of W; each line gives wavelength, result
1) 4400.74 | 11.13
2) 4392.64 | 13.91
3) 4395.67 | 13.21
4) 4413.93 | 12.06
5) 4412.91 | 12.87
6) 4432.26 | 17.51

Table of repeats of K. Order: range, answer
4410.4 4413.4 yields 10.01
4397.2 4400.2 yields 12.87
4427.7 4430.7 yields 11.21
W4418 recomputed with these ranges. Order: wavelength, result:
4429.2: 11.21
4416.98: 13.61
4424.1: 9.832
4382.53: 15.99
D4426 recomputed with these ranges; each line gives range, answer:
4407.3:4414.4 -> 18.42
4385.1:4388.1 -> 12.37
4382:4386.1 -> 15.99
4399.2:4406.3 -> 13.59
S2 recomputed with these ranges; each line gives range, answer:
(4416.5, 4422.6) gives 13.75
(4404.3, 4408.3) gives 15.77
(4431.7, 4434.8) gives 17.51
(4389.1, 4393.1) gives 13.91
